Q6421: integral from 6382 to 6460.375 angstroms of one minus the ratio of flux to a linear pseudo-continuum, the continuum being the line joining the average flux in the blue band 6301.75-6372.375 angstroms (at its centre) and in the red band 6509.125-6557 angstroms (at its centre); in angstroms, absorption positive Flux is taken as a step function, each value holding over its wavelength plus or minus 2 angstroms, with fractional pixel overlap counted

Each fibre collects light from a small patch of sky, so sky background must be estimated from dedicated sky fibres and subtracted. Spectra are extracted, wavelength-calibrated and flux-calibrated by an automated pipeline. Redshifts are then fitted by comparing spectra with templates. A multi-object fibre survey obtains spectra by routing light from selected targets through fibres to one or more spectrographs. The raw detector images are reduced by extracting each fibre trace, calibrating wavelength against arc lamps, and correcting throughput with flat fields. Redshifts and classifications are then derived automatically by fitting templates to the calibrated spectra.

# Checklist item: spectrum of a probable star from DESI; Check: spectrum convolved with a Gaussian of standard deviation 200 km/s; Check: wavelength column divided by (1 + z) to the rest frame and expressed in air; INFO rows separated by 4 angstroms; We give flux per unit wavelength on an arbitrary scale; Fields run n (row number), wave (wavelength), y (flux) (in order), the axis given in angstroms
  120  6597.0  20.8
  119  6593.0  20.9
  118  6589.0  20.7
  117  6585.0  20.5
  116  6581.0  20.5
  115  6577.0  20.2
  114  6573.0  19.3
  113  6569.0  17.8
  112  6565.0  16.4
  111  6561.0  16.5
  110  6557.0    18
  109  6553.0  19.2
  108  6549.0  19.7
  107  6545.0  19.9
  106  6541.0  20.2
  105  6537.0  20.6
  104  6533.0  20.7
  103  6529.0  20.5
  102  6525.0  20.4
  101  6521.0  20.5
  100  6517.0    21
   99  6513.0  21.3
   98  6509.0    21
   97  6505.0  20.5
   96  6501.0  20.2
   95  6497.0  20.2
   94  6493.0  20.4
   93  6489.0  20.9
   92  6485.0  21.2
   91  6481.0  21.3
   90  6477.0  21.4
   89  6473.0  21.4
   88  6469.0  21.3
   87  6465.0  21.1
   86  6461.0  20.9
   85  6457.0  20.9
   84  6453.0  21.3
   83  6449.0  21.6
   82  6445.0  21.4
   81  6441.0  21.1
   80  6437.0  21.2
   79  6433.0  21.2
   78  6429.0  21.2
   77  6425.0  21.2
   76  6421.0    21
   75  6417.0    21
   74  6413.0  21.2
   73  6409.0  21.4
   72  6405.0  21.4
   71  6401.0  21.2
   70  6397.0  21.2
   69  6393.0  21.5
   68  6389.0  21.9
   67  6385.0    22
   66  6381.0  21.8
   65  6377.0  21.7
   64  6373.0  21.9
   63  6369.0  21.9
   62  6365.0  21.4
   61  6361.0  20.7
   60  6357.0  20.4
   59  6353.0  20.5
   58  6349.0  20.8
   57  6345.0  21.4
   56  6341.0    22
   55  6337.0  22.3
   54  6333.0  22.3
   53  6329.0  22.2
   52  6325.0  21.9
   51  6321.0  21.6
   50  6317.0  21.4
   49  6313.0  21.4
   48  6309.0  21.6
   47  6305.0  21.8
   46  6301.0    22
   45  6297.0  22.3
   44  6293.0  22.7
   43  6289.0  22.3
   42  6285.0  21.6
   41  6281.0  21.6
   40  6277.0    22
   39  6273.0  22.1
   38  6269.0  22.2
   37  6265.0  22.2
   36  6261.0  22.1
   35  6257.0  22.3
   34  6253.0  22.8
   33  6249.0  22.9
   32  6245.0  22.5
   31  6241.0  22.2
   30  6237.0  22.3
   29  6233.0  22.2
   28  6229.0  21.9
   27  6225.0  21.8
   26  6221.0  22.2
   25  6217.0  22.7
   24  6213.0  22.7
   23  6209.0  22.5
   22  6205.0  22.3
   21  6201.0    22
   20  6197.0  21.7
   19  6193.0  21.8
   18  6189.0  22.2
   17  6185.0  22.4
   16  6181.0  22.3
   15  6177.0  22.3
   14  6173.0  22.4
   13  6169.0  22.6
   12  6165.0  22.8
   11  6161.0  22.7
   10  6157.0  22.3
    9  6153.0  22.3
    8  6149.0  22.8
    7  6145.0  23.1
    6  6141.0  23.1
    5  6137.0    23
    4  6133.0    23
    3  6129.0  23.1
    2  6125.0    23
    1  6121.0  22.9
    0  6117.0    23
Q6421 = -1.18 angstroms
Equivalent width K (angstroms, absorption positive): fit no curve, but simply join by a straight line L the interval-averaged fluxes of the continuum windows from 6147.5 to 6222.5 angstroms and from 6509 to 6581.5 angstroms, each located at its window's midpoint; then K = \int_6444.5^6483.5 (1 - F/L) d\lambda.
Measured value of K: -2.0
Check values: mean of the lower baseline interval 22.4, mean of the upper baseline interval 19.6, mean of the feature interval 21.3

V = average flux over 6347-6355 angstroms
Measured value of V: 20.6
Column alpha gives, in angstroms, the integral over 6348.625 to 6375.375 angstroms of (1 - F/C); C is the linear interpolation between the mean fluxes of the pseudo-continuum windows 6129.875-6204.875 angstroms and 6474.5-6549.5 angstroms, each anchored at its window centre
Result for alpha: 0.4 angstroms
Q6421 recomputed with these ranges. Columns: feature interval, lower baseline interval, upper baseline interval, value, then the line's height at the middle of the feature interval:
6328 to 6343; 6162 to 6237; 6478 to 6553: -0.5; 21.5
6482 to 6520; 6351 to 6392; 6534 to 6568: -2.3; 19.6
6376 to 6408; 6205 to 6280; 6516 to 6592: -0.9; 21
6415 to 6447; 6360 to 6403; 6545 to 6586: -0.5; 20.8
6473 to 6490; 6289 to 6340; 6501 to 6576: -0.8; 20.2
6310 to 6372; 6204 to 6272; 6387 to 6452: 0.7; 21.7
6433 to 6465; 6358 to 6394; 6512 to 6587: -0.6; 20.8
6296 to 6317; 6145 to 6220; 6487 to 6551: -0.1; 21.7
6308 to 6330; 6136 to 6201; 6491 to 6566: -0.3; 21.4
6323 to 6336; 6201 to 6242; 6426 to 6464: -0.2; 21.8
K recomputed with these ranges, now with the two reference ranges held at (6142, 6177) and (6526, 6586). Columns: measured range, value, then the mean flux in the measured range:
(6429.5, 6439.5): -0.42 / 21.2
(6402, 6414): -0.45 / 21.3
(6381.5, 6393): -0.62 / 21.9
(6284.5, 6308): -0.70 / 22.1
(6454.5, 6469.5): -0.69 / 21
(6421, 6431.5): -0.39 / 21.2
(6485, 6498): -0.50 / 20.6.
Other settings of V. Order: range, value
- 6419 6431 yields 21.1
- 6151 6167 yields 22.5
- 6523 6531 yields 20.4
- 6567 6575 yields 18.6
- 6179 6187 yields 22.4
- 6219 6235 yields 22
